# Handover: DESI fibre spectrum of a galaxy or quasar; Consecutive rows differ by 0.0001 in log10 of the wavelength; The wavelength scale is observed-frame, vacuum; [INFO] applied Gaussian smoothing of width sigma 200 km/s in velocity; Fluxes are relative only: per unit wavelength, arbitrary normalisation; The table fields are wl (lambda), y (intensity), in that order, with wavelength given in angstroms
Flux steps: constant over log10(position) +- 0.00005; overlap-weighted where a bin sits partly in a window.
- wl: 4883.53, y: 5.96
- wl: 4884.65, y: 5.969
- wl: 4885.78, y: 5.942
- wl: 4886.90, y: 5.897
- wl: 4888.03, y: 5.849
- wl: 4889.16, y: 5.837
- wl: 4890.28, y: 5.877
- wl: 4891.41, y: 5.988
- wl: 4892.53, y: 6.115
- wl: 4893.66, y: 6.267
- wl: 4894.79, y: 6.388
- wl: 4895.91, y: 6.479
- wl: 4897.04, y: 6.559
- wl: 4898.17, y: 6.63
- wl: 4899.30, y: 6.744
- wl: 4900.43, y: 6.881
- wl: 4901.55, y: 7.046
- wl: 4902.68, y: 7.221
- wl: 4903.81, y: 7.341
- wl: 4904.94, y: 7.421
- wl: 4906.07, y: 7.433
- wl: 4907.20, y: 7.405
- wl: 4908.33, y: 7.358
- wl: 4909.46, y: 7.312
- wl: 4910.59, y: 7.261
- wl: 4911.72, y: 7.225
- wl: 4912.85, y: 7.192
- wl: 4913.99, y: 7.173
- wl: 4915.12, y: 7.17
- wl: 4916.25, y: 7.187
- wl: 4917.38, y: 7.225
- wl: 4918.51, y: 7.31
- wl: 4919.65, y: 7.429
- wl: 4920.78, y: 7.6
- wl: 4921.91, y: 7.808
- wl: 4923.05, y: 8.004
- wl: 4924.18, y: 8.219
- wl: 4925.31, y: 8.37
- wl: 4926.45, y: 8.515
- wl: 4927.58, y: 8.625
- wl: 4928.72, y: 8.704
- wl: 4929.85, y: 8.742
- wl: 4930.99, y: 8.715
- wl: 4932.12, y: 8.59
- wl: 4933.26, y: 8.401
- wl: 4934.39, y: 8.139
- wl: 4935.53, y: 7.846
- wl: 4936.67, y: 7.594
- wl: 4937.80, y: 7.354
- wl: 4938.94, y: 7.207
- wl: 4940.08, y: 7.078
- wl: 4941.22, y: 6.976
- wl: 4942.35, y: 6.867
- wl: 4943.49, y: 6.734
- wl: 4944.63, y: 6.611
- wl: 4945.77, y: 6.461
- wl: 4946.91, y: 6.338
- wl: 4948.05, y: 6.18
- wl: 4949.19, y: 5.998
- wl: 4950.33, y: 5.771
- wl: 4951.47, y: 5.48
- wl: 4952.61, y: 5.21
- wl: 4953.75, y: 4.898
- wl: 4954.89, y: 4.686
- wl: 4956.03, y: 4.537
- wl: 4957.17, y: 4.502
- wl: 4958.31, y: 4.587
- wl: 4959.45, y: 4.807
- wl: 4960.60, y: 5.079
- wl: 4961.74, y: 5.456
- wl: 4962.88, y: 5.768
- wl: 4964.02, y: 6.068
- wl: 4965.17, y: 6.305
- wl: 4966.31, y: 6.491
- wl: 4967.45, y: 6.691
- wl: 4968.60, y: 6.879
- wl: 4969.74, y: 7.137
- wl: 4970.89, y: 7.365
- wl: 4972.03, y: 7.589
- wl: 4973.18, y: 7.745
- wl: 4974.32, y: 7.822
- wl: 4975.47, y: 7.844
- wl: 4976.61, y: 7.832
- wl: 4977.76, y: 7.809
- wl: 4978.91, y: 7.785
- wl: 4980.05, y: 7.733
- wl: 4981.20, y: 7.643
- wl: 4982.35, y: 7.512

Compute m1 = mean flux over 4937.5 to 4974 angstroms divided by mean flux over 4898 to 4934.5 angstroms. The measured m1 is 0.80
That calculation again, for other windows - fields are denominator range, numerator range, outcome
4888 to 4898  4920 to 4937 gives 1.33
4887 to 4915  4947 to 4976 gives 0.89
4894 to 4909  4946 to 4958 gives 0.77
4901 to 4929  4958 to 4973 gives 0.82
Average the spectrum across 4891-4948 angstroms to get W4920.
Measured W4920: 7.34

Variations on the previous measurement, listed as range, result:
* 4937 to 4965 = 5.88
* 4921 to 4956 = 7.16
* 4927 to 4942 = 7.98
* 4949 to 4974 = 5.89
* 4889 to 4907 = 6.68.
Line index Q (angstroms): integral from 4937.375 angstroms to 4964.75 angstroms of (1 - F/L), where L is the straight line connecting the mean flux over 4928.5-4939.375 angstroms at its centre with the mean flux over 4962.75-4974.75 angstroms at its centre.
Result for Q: 6.17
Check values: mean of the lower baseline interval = 8.13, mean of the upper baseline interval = 6.93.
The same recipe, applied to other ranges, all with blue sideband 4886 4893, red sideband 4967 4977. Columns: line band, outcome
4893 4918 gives -3.3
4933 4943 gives -1.0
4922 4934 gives -3.3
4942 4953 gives 1.3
